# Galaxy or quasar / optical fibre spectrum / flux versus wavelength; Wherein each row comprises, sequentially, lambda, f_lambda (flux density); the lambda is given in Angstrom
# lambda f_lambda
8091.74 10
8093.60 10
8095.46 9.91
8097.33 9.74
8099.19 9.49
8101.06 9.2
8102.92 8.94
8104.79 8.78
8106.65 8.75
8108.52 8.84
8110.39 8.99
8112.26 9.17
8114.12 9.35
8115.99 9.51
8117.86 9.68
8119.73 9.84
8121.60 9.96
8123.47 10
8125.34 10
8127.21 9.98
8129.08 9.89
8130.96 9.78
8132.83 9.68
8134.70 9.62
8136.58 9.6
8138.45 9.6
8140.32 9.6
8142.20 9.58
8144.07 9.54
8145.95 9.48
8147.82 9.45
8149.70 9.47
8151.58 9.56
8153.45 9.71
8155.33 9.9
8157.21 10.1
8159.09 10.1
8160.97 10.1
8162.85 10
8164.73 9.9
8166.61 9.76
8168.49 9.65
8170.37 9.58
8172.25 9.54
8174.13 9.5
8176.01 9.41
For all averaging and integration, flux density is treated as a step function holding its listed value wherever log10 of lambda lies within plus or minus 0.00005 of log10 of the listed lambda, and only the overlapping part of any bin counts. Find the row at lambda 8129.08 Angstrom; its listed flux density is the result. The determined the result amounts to 9.89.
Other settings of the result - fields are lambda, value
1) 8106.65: 8.75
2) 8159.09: 10.1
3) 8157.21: 10.1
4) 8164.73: 9.9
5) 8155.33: 9.9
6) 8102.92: 8.94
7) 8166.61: 9.76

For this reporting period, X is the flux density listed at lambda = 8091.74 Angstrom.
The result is 10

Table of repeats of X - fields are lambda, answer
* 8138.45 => 9.6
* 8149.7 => 9.47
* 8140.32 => 9.6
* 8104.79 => 8.78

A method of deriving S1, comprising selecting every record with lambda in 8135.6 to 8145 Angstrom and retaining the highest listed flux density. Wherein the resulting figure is 9.6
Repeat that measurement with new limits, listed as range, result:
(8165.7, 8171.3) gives 9.76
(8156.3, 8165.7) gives 10.1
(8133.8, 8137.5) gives 9.62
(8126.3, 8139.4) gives 9.98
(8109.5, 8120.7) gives 9.84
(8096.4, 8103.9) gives 9.74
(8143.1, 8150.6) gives 9.54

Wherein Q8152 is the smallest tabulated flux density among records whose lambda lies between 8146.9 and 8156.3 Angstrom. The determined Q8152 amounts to 9.45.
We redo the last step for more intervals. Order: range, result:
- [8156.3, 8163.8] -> 10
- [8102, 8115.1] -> 8.75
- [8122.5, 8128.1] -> 9.98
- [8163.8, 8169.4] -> 9.65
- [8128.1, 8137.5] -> 9.6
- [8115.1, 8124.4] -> 9.51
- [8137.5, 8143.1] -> 9.58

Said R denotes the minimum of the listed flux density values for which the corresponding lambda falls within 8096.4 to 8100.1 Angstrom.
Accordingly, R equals 9.49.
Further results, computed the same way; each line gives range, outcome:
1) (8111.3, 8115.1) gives 9.17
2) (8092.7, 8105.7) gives 8.78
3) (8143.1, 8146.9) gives 9.48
